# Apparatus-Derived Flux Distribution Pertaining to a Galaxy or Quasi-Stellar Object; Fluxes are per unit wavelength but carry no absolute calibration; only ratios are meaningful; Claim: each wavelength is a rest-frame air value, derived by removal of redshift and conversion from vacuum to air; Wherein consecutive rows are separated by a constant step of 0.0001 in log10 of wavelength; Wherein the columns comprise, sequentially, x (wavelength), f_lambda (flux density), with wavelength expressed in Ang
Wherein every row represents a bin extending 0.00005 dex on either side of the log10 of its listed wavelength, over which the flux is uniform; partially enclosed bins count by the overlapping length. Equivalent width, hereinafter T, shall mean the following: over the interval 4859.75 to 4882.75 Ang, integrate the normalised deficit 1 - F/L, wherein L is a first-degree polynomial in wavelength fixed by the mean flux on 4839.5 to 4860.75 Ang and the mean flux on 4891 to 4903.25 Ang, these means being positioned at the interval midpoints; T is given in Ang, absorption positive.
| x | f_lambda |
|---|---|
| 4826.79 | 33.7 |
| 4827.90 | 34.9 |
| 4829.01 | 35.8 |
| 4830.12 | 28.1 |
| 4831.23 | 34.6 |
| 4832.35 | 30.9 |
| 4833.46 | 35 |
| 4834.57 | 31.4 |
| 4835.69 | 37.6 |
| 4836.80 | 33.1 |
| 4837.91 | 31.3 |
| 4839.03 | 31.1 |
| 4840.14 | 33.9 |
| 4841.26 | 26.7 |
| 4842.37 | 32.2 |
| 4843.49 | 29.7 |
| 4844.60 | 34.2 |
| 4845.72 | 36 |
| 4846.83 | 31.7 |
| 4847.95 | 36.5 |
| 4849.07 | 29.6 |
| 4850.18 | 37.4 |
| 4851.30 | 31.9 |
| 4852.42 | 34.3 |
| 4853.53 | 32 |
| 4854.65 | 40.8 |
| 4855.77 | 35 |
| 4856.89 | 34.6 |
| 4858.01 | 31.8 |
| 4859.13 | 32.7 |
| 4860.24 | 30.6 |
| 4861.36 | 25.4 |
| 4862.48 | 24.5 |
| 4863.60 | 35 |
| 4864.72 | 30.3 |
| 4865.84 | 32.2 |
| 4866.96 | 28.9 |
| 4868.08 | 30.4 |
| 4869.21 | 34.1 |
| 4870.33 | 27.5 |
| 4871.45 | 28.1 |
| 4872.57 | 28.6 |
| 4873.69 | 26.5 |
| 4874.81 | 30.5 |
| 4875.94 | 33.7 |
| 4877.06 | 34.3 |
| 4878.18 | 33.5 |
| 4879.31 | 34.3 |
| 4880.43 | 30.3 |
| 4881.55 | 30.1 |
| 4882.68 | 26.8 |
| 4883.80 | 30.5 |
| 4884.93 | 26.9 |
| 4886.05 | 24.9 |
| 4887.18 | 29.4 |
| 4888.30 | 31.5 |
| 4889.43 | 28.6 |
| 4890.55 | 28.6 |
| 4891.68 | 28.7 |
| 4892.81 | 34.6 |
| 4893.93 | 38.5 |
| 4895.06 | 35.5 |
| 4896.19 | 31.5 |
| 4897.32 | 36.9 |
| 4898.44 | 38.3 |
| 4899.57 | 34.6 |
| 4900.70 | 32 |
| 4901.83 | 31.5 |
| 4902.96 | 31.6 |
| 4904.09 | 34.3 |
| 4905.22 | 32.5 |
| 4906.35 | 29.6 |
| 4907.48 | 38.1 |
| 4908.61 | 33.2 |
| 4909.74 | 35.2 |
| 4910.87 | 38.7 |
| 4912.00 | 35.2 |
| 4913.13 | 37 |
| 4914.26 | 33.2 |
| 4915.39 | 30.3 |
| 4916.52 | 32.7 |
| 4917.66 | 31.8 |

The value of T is 2.21 Ang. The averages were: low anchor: 33.3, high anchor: 34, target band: 30.3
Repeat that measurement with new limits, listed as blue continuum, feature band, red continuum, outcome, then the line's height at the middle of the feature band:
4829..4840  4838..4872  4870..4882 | -0.18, 31.8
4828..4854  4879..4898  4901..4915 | 1.52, 33.7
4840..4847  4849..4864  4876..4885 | -0.43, 31.7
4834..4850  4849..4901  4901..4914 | 2.74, 33.4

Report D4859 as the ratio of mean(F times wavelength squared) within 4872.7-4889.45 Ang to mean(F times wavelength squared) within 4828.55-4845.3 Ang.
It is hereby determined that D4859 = 0.95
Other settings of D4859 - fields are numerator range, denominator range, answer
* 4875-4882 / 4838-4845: 1.06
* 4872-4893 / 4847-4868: 0.94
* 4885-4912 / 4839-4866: 1.03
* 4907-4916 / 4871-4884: 1.16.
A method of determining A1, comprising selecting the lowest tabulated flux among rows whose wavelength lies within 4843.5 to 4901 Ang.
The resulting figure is 24.5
